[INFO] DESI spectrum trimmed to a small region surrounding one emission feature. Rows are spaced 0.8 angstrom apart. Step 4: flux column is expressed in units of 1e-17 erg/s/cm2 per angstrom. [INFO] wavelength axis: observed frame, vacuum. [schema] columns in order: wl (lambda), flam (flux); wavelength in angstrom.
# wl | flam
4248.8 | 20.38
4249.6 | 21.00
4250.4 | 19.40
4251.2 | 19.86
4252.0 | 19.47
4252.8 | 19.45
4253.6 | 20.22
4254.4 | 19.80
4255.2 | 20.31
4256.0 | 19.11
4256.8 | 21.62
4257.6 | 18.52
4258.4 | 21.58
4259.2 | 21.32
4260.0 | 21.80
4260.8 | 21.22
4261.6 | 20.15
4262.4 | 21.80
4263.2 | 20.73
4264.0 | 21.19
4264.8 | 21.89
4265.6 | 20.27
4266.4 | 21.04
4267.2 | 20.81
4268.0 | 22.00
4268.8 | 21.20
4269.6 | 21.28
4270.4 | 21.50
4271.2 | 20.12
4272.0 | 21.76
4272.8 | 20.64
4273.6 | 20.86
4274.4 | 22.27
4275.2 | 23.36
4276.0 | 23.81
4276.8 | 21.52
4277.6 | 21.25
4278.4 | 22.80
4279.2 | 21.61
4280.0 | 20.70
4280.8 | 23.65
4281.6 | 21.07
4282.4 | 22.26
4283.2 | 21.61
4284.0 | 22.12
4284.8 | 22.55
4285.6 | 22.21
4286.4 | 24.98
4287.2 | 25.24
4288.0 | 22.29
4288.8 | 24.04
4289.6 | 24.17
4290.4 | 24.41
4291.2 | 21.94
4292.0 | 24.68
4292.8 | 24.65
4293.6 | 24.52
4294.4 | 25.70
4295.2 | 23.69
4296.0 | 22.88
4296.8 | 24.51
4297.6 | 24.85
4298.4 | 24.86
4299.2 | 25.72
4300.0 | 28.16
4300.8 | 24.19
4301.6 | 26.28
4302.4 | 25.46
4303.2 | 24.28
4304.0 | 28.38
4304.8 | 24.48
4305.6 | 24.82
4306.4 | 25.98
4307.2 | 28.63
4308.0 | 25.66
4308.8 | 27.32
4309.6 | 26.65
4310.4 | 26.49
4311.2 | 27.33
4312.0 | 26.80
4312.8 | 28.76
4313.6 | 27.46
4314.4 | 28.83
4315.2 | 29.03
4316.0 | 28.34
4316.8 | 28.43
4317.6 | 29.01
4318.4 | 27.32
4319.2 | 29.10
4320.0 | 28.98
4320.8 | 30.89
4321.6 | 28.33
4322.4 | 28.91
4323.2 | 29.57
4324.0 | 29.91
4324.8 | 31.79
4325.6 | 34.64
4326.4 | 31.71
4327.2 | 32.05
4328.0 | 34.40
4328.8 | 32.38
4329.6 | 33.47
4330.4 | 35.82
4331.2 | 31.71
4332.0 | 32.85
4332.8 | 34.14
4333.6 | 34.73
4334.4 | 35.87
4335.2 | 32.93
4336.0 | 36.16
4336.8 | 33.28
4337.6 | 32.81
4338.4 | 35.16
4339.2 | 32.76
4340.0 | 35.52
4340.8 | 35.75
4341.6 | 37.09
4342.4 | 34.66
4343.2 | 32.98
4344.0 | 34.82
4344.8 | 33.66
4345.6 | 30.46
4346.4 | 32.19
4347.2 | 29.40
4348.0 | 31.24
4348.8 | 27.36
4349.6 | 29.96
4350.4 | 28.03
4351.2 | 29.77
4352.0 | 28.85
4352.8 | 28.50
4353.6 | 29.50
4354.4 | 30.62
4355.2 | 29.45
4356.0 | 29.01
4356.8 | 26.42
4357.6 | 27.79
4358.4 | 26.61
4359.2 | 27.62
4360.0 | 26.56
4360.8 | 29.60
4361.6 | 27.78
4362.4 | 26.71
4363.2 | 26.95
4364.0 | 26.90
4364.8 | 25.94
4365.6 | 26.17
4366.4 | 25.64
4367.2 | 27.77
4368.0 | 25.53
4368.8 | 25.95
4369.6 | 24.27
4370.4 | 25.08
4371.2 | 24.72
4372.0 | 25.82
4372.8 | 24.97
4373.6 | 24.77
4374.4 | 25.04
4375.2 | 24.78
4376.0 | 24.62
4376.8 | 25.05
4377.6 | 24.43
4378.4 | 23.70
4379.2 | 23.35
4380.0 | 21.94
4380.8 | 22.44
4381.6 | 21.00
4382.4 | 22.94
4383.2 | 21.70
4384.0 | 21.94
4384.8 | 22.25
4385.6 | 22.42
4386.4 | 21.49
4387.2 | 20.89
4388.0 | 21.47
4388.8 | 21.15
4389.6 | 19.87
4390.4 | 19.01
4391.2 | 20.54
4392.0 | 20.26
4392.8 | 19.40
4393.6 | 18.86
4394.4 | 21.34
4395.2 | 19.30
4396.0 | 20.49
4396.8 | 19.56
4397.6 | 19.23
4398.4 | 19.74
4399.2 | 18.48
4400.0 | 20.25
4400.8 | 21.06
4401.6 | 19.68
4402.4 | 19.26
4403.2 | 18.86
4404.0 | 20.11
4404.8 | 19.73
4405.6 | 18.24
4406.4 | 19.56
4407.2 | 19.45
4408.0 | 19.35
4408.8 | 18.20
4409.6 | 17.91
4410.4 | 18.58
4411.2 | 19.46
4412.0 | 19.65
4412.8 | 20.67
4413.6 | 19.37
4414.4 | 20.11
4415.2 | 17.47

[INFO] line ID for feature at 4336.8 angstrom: C III]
